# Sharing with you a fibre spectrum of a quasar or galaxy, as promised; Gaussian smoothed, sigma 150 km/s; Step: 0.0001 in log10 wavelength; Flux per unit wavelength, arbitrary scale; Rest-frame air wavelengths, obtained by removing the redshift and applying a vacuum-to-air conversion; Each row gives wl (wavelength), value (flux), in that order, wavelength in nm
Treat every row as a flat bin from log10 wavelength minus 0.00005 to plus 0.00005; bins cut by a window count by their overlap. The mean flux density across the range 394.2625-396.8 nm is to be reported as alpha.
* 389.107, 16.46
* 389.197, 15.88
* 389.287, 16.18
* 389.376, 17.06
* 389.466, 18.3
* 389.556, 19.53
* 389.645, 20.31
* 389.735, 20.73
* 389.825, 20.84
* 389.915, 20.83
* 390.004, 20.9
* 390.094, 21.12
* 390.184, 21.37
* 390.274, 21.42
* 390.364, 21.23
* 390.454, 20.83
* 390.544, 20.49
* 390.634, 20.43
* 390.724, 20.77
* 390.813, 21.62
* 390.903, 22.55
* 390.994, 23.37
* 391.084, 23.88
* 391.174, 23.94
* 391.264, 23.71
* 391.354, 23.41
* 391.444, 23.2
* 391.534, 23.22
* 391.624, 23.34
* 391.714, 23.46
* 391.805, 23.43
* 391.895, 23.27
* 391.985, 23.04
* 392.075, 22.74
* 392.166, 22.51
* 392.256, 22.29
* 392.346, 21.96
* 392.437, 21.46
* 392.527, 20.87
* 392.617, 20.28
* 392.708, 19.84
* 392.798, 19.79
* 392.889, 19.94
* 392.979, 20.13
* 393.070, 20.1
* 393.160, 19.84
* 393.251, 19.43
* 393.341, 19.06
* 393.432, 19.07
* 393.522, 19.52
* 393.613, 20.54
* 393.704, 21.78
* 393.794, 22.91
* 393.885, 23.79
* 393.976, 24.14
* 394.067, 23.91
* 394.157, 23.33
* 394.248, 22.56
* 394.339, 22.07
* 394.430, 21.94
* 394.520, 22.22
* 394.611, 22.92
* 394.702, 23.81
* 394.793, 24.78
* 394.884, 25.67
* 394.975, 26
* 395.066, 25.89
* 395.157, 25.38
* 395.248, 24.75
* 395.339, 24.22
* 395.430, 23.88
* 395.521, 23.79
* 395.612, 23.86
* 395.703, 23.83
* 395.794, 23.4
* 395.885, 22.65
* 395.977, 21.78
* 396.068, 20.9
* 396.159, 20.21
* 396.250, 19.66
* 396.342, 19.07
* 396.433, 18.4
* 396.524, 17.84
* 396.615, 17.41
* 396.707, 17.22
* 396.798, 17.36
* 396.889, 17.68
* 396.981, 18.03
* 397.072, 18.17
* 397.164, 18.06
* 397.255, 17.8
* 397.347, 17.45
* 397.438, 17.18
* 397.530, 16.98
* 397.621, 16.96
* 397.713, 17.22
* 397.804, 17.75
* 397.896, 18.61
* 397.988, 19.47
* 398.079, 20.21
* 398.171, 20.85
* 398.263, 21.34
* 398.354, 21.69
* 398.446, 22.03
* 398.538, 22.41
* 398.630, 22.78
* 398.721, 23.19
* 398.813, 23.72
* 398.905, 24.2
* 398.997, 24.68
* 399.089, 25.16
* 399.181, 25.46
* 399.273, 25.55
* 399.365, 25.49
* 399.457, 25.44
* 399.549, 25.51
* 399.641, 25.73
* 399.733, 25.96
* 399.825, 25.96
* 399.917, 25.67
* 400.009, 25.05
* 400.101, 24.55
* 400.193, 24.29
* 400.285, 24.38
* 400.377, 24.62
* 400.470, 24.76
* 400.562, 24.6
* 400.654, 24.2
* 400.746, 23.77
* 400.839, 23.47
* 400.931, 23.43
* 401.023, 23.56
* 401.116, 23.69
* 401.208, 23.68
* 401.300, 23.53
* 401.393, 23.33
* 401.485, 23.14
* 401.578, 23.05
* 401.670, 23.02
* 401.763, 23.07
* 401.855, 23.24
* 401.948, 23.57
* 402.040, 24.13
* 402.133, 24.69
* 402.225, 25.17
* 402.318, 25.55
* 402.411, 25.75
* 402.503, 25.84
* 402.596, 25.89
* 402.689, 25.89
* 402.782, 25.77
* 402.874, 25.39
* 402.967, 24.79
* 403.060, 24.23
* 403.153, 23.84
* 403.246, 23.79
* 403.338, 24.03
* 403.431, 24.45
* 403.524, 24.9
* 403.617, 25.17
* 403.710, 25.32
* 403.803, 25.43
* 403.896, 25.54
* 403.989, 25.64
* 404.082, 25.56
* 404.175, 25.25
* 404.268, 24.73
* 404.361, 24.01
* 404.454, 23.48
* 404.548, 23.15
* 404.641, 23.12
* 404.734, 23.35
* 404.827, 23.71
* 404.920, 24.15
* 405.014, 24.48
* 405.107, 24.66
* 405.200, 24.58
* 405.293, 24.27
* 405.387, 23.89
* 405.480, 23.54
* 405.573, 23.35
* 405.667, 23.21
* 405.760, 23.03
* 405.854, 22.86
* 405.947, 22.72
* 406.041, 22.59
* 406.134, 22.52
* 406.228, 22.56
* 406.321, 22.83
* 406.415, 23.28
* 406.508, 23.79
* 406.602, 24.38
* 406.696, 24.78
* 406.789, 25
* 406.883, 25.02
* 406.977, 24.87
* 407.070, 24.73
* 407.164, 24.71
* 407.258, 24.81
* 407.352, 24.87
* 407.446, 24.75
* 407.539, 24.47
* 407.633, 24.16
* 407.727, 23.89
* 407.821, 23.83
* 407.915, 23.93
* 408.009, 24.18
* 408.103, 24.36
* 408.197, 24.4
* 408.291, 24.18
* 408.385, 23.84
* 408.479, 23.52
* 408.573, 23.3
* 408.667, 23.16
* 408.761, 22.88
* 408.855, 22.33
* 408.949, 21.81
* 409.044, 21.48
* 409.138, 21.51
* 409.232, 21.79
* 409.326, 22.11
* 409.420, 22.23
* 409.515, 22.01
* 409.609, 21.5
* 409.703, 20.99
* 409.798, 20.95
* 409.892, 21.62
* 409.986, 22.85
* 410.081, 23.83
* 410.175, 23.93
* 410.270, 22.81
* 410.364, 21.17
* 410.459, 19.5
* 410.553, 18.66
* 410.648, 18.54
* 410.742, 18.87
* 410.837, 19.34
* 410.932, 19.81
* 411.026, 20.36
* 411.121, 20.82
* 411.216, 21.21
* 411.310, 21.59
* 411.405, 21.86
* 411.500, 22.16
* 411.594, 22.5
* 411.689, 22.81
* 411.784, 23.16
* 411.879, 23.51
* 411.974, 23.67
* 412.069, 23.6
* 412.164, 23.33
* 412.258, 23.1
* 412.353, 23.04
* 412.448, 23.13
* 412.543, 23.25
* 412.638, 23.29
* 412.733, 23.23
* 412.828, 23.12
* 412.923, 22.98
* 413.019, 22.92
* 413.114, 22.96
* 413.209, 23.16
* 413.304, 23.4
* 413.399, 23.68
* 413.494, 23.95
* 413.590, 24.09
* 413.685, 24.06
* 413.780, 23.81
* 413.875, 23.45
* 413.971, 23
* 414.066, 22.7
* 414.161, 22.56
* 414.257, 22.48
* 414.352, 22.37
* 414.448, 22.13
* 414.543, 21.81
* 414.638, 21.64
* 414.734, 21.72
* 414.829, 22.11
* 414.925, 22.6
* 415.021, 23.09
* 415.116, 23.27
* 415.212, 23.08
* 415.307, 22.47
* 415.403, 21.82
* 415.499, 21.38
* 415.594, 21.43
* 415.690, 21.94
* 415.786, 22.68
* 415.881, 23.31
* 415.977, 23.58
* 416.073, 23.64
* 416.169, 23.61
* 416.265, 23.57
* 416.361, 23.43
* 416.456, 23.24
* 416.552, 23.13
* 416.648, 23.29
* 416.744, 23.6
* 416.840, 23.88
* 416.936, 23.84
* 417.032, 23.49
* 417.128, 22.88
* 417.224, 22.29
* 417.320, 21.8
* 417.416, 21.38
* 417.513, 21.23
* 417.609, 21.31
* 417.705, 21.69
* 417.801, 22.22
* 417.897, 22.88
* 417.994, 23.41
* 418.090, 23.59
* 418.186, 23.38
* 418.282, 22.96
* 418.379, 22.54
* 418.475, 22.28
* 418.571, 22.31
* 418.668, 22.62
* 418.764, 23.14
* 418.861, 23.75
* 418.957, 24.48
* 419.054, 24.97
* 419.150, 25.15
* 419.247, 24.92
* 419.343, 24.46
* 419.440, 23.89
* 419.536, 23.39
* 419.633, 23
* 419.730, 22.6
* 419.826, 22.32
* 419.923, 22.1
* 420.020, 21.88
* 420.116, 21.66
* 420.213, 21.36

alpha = 22.3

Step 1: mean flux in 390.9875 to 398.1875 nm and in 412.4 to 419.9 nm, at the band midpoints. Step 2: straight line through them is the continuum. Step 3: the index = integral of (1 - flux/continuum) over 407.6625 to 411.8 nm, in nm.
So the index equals 0.07 nm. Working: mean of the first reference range 21.3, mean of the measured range 22.1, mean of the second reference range 23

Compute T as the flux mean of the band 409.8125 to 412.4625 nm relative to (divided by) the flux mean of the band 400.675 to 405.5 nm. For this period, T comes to 0.9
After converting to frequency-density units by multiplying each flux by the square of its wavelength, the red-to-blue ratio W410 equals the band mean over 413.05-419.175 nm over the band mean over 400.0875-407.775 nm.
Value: 1.0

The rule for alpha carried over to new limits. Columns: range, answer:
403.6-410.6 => 23.5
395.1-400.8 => 22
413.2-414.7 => 23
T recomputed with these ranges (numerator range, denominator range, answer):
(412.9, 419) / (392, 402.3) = 1.03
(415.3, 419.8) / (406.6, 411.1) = 1.01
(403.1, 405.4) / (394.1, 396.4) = 1.06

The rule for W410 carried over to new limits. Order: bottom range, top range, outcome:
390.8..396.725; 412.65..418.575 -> 1.15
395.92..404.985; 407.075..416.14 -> 1.05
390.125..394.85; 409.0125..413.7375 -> 1.11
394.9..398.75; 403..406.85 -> 1.22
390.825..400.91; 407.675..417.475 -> 1.11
